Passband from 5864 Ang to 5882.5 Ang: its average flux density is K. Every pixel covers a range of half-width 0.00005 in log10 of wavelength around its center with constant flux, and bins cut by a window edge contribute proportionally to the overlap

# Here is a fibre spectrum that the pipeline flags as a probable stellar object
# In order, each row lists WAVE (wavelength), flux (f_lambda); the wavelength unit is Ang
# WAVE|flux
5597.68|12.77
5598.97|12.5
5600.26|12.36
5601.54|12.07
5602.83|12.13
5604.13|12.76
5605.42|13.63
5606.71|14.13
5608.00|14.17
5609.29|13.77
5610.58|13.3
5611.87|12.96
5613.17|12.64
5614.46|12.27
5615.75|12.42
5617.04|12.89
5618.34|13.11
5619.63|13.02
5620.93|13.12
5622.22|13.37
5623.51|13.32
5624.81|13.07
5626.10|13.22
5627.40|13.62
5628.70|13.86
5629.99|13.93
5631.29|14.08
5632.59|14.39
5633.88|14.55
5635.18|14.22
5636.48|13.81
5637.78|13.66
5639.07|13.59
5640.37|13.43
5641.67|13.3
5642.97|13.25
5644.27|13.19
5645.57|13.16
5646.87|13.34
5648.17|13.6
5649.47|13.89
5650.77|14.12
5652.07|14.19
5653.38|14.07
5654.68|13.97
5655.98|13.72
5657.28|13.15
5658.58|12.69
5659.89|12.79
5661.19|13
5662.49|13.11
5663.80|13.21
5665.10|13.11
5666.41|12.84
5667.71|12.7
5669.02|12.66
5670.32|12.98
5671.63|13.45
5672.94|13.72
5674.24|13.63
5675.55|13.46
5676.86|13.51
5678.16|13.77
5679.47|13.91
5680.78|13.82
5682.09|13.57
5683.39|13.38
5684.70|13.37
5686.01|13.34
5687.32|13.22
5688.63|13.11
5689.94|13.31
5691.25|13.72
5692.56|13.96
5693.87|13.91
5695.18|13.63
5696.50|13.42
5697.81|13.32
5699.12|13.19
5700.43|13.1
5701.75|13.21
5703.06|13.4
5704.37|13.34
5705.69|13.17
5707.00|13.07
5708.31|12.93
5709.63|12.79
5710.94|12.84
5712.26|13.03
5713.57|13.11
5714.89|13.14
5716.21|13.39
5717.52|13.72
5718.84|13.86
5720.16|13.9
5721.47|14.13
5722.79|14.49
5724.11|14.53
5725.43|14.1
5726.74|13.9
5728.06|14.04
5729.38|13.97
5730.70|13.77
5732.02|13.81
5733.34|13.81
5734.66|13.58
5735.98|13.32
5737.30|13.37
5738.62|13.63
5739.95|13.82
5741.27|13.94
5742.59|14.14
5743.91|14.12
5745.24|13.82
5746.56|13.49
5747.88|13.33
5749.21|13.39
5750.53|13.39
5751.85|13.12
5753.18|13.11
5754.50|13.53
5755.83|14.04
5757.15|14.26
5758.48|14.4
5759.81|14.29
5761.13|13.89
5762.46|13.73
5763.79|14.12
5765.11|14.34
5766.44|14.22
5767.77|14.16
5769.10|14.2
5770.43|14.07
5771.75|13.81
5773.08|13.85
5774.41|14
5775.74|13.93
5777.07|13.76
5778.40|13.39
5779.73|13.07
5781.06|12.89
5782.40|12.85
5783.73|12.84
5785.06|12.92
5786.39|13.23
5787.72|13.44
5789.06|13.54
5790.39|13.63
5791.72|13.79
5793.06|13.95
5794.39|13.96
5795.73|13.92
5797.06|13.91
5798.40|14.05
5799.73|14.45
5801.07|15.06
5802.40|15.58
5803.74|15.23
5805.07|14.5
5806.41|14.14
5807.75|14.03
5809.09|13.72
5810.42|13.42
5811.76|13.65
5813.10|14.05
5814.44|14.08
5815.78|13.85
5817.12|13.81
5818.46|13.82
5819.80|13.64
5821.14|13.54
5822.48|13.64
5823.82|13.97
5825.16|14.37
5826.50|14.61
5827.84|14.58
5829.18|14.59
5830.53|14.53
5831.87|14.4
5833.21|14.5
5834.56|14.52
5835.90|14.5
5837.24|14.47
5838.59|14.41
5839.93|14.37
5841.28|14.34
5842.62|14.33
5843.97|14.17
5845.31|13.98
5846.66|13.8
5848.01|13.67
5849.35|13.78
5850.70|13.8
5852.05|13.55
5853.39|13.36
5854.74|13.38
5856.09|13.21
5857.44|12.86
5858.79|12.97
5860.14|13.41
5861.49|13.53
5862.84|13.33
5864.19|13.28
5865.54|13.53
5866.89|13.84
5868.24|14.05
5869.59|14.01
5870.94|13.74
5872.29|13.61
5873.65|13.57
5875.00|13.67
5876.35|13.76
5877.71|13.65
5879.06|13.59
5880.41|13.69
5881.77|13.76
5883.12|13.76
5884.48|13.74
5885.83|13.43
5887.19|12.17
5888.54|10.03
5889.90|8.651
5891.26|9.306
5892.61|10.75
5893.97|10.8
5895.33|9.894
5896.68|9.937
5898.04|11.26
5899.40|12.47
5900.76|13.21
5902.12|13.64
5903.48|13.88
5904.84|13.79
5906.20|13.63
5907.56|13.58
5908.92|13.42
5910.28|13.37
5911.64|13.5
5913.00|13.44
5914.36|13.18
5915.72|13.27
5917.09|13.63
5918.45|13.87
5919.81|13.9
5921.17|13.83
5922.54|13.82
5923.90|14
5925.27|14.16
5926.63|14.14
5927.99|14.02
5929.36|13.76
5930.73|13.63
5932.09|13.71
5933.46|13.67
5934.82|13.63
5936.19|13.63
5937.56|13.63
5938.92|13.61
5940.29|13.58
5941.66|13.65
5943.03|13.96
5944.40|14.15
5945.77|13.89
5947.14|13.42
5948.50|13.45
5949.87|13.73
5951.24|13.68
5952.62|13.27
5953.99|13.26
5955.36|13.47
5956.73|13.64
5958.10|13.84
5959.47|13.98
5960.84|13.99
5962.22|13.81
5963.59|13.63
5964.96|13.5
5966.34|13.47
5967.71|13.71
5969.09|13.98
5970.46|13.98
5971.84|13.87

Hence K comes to 13.7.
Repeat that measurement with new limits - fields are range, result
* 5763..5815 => 13.9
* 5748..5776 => 13.9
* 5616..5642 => 13.6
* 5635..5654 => 13.6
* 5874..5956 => 13.1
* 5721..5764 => 13.8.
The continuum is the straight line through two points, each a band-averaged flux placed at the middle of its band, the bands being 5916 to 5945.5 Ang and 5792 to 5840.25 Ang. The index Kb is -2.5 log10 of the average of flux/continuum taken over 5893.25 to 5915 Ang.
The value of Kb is 0.10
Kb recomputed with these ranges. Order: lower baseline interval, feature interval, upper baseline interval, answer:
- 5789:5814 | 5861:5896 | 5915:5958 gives 0.10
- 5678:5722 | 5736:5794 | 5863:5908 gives -0.04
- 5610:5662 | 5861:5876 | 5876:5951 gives -0.04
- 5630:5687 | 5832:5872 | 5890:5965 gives -0.04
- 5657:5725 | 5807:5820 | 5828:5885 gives -0.01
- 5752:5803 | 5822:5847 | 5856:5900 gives -0.09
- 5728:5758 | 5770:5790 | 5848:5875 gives 0.02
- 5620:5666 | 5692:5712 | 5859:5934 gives 0.01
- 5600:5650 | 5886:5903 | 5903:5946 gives 0.23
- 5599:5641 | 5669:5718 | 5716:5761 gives 0.02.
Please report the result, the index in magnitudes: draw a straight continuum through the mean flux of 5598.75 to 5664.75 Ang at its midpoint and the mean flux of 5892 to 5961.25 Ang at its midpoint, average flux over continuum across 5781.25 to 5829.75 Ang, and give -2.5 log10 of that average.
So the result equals -0.05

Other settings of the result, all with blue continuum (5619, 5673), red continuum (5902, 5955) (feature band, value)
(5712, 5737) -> -0.02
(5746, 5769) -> -0.02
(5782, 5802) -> -0.01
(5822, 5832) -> -0.06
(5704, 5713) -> 0.04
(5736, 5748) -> -0.02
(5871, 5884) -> 0.00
